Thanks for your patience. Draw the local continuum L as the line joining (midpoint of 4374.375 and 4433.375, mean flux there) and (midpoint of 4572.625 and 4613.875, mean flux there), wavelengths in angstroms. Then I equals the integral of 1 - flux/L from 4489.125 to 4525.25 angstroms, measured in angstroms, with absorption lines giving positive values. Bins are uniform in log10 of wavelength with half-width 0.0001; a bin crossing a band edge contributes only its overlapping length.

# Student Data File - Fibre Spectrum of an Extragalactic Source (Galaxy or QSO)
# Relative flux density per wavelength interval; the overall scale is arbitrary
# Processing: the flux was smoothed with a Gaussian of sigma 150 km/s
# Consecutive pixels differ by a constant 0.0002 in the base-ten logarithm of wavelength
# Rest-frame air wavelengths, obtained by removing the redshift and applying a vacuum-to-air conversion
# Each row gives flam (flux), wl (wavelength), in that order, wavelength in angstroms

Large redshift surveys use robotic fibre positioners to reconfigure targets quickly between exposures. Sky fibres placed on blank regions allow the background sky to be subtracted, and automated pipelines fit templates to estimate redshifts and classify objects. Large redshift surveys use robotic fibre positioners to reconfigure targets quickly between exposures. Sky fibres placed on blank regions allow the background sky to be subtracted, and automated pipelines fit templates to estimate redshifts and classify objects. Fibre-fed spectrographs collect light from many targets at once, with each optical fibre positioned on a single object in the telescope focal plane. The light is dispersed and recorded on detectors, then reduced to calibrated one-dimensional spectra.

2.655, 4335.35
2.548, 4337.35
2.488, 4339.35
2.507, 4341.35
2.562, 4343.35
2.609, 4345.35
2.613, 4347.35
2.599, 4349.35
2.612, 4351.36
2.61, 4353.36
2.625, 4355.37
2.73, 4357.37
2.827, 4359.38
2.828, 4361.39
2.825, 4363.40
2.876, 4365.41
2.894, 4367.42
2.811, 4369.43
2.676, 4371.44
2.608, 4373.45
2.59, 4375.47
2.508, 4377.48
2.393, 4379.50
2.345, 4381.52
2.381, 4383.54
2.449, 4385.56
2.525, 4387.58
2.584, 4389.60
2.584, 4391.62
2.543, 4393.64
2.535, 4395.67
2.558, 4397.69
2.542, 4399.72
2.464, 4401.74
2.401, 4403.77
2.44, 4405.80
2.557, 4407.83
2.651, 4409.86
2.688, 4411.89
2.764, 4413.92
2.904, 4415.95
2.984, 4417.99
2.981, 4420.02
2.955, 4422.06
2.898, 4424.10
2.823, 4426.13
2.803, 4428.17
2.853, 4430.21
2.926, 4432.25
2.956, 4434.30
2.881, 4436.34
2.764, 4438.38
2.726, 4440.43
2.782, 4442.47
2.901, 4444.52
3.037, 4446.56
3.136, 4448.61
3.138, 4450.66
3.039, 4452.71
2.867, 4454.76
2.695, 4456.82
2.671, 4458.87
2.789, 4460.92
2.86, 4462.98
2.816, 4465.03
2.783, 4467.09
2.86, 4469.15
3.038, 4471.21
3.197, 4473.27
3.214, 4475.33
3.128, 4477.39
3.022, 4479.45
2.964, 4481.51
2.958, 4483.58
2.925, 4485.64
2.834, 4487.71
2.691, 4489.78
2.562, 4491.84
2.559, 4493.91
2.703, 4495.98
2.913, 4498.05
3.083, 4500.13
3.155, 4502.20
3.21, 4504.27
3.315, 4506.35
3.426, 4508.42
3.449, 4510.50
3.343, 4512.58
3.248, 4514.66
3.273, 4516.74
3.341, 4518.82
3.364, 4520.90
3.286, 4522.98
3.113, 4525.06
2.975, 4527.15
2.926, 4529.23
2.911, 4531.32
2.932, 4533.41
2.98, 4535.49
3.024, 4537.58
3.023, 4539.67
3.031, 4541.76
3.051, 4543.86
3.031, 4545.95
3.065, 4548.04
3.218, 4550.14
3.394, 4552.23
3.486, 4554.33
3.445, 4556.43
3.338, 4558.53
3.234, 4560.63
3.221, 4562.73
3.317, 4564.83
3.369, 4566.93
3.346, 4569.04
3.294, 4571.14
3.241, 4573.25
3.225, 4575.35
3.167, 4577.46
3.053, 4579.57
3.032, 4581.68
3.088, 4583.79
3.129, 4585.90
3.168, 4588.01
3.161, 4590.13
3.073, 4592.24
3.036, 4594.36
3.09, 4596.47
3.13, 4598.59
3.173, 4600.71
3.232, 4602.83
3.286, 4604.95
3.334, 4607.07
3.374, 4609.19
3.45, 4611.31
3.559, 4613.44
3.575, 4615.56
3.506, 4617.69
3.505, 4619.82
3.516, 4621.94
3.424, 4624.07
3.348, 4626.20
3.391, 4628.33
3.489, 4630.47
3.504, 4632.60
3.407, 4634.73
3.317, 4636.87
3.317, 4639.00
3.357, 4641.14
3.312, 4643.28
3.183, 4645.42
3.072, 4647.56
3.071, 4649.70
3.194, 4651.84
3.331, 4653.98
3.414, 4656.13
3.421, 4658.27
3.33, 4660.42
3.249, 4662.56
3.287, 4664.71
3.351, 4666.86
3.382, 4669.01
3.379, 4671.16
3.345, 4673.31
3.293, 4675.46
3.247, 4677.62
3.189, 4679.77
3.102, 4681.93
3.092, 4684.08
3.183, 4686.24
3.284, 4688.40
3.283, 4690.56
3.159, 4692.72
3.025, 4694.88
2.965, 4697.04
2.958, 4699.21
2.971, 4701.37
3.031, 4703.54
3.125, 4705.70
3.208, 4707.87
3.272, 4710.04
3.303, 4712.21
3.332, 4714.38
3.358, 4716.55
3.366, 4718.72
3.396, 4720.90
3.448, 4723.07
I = -2.1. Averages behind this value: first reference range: 2.64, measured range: 3.12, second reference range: 3.19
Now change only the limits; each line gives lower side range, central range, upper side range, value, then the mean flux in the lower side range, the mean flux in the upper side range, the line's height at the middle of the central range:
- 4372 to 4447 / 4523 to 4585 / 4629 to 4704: -3.3 angstroms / 2.68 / 3.24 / 3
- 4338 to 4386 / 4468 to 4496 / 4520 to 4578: 0.6 angstroms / 2.62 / 3.18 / 2.98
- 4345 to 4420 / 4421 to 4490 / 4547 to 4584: -0.8 angstroms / 2.63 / 3.26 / 2.88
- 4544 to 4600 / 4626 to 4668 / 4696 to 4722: -1.6 angstroms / 3.2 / 3.19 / 3.2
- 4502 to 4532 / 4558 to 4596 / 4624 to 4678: 0.9 angstroms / 3.23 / 3.32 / 3.27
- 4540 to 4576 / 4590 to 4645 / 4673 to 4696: -2.0 angstroms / 3.25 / 3.2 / 3.22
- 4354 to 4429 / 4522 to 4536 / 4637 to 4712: -0.4 angstroms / 2.66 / 3.22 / 2.93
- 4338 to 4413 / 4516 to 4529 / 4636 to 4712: -1.4 angstroms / 2.6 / 3.22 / 2.9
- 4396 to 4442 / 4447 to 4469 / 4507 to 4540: 0.2 angstroms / 2.75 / 3.17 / 2.91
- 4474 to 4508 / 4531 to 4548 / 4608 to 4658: 0.5 angstroms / 2.96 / 3.38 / 3.1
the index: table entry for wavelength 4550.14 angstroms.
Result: 3.218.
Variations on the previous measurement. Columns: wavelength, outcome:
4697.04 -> 2.965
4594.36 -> 3.036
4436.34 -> 2.881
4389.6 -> 2.584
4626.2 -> 3.348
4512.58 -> 3.343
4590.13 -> 3.161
